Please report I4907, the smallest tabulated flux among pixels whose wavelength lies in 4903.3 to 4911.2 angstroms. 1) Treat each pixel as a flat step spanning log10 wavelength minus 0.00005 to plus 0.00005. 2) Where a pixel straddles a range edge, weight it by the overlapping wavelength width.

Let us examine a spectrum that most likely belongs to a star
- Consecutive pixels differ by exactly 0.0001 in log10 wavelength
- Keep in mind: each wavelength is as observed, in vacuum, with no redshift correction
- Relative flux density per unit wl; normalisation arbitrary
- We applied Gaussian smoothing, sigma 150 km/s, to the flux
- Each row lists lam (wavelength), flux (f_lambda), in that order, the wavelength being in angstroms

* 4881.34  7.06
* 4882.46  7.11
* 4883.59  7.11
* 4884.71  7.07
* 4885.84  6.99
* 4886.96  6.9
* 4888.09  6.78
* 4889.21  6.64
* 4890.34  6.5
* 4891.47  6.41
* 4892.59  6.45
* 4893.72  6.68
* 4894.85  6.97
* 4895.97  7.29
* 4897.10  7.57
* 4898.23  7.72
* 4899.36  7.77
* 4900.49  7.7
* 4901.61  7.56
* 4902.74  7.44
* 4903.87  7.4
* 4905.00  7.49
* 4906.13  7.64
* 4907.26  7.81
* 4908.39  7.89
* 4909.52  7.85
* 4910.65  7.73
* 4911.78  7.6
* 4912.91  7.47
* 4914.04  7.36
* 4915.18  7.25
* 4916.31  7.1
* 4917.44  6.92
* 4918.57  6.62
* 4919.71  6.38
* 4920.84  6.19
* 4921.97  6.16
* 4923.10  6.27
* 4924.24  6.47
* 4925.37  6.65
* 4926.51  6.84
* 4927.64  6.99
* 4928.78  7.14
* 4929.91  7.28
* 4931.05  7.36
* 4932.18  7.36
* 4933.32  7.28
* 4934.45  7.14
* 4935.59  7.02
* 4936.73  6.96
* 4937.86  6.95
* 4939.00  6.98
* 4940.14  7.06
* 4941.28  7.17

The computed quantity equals 7.4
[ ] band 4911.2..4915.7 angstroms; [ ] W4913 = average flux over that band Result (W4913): 7.41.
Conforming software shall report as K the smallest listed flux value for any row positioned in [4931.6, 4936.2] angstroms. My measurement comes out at 7.02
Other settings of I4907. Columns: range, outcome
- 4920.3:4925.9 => 6.16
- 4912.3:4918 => 6.92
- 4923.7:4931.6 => 6.47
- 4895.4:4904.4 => 7.29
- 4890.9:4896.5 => 6.41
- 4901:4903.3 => 7.44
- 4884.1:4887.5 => 6.9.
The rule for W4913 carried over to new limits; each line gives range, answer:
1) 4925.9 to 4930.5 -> 7.05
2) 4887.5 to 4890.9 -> 6.64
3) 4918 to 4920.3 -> 6.49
